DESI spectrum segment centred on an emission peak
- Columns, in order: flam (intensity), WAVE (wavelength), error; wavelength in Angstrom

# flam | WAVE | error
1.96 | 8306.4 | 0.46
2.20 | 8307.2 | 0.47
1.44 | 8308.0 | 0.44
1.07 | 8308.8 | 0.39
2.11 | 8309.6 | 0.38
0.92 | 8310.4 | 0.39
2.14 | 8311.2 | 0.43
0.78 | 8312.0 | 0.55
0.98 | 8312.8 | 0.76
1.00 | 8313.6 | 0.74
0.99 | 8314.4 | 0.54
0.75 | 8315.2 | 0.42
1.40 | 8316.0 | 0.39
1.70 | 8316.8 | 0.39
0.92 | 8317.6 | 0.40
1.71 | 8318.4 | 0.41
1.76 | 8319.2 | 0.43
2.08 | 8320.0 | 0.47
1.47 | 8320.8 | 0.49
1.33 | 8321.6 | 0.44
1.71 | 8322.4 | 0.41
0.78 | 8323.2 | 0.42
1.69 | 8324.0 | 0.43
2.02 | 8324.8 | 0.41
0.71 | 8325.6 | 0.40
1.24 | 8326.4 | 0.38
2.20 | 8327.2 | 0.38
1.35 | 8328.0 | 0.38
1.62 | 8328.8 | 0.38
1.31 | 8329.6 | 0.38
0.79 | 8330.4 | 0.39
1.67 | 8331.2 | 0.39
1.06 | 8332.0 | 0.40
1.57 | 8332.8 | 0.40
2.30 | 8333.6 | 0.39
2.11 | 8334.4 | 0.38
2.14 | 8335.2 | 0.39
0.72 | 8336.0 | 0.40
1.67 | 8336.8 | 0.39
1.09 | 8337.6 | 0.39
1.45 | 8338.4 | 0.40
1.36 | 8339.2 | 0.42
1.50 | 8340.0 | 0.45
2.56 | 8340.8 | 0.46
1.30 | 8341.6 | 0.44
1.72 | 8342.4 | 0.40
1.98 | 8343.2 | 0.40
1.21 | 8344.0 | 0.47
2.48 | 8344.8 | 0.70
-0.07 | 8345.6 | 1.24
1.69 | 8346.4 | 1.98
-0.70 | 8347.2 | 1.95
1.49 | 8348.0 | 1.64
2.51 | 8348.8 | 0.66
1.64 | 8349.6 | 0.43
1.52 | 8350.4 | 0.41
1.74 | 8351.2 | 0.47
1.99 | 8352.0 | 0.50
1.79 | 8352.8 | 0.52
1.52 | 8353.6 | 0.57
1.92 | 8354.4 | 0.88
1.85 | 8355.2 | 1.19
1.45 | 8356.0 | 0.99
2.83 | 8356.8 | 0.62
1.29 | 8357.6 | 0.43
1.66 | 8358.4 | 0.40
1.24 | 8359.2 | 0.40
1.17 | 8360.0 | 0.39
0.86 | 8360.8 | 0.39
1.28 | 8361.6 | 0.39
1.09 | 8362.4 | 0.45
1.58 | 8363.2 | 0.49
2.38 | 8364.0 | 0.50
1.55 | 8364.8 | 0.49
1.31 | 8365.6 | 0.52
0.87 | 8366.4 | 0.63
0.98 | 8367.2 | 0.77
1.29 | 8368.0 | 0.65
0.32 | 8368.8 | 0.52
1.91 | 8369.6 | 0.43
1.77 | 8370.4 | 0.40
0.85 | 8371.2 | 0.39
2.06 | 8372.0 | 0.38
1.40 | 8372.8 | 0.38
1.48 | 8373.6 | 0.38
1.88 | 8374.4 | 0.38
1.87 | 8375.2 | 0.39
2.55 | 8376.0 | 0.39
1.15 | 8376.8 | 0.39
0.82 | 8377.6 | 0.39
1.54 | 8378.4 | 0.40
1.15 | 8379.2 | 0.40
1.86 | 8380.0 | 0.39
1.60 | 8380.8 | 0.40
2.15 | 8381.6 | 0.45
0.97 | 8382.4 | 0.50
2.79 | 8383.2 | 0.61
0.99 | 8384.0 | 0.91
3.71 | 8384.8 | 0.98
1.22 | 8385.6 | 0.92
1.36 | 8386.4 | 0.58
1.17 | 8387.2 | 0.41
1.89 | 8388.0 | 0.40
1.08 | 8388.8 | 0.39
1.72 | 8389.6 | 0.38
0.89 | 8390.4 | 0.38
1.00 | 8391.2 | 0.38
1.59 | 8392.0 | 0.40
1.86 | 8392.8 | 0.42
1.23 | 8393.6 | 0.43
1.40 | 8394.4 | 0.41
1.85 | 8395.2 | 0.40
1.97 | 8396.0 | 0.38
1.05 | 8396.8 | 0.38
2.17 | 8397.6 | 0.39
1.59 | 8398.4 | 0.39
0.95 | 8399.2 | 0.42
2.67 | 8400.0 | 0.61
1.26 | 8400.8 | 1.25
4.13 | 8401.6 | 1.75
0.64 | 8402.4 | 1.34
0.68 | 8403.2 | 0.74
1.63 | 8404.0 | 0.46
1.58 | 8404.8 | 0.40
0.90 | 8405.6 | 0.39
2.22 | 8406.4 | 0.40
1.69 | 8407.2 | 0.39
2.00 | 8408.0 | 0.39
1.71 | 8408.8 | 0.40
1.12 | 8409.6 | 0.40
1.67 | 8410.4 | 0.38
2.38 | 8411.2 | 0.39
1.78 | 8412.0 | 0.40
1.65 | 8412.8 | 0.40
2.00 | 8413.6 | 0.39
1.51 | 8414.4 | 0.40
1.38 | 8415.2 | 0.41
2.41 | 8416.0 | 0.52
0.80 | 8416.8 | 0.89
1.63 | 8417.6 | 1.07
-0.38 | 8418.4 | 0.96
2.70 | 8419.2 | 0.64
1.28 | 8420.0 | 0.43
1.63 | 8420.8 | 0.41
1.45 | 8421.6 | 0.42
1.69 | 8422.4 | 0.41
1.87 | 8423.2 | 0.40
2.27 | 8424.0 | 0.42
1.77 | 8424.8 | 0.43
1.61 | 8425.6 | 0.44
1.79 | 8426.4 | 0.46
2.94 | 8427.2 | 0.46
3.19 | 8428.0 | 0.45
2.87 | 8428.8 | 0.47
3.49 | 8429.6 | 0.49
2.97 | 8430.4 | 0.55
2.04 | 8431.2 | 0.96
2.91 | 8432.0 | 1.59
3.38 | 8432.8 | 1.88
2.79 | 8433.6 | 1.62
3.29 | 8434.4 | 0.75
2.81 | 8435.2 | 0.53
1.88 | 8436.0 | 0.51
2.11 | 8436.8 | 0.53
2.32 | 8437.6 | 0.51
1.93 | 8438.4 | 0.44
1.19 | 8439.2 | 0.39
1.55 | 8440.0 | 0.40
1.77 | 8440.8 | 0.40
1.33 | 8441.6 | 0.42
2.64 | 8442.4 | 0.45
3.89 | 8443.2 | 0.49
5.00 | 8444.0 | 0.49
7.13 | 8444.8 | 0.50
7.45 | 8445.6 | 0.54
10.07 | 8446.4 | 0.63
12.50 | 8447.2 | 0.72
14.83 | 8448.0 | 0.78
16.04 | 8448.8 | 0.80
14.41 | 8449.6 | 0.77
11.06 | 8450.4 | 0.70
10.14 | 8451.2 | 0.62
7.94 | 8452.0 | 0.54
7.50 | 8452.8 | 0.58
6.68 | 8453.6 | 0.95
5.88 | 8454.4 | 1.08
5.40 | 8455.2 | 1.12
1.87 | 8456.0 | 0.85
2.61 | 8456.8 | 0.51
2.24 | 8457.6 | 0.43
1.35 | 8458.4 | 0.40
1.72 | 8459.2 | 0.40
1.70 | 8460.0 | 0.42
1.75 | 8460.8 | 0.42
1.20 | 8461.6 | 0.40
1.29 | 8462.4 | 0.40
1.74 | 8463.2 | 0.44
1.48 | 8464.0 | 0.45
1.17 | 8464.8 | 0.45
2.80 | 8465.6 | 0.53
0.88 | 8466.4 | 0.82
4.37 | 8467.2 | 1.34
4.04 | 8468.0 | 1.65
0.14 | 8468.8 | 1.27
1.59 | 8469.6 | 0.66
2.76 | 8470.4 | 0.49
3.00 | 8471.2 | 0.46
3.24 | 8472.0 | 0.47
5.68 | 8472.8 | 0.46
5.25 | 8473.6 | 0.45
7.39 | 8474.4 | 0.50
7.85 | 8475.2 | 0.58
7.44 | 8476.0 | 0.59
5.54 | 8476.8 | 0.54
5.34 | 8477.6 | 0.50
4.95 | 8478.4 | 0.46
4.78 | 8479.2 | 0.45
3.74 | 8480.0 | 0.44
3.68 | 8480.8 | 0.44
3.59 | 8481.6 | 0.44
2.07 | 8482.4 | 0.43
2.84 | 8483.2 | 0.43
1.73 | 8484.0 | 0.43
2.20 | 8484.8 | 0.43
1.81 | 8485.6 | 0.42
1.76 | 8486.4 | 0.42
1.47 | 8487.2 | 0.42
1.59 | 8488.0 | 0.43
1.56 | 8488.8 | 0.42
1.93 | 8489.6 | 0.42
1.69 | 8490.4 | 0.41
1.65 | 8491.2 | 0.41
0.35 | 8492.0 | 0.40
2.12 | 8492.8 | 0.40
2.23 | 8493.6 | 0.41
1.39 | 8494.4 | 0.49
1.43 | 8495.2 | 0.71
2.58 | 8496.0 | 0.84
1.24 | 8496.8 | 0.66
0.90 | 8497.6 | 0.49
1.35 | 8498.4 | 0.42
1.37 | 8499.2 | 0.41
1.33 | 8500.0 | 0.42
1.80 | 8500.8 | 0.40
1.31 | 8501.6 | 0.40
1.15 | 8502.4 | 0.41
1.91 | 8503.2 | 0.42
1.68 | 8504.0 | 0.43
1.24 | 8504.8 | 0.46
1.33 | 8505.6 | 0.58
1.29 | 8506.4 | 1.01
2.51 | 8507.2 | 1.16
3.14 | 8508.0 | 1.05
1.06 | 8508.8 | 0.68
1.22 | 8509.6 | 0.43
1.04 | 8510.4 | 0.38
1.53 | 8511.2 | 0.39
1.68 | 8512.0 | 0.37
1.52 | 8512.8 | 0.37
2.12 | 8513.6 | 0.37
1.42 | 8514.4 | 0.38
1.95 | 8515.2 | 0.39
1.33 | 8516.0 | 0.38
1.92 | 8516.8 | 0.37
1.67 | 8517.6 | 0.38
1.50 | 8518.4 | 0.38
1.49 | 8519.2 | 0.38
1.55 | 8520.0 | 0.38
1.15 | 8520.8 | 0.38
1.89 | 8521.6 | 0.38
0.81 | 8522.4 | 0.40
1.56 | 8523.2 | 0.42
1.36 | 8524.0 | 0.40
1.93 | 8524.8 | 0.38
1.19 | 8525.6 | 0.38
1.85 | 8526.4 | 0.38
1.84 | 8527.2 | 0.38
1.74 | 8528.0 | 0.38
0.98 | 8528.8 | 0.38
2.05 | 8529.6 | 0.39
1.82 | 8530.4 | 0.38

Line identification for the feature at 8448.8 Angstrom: H-alpha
